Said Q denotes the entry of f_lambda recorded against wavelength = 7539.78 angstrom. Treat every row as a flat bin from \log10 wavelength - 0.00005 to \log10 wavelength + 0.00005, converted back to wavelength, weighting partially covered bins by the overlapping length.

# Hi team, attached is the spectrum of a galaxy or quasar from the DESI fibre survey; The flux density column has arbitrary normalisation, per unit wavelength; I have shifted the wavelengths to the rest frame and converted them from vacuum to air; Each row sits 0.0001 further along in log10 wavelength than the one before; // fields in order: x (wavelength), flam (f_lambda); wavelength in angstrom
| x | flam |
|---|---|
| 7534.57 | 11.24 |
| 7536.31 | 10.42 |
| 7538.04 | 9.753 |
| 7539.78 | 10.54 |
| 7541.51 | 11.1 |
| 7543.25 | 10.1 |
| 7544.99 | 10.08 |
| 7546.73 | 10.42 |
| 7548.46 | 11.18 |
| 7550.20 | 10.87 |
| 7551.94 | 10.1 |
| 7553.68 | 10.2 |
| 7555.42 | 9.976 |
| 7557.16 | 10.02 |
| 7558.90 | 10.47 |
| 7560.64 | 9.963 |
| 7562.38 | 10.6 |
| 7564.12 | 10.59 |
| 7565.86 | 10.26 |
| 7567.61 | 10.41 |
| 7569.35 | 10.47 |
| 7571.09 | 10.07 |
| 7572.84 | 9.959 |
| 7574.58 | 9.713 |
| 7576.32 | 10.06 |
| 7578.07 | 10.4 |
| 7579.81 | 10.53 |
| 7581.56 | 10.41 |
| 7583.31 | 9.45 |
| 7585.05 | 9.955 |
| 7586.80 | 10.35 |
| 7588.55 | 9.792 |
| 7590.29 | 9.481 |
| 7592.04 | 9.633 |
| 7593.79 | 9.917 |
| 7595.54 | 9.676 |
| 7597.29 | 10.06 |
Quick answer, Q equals 10.54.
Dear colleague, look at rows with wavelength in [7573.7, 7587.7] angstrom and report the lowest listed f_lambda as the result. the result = 9.45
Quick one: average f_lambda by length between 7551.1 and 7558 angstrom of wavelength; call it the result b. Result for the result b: 10.1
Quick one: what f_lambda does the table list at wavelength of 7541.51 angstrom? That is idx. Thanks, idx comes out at 11.1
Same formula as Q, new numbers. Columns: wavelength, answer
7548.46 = 11.18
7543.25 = 10.1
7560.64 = 9.963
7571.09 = 10.07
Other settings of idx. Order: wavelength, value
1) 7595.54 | 9.676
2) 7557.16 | 10.02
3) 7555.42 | 9.976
